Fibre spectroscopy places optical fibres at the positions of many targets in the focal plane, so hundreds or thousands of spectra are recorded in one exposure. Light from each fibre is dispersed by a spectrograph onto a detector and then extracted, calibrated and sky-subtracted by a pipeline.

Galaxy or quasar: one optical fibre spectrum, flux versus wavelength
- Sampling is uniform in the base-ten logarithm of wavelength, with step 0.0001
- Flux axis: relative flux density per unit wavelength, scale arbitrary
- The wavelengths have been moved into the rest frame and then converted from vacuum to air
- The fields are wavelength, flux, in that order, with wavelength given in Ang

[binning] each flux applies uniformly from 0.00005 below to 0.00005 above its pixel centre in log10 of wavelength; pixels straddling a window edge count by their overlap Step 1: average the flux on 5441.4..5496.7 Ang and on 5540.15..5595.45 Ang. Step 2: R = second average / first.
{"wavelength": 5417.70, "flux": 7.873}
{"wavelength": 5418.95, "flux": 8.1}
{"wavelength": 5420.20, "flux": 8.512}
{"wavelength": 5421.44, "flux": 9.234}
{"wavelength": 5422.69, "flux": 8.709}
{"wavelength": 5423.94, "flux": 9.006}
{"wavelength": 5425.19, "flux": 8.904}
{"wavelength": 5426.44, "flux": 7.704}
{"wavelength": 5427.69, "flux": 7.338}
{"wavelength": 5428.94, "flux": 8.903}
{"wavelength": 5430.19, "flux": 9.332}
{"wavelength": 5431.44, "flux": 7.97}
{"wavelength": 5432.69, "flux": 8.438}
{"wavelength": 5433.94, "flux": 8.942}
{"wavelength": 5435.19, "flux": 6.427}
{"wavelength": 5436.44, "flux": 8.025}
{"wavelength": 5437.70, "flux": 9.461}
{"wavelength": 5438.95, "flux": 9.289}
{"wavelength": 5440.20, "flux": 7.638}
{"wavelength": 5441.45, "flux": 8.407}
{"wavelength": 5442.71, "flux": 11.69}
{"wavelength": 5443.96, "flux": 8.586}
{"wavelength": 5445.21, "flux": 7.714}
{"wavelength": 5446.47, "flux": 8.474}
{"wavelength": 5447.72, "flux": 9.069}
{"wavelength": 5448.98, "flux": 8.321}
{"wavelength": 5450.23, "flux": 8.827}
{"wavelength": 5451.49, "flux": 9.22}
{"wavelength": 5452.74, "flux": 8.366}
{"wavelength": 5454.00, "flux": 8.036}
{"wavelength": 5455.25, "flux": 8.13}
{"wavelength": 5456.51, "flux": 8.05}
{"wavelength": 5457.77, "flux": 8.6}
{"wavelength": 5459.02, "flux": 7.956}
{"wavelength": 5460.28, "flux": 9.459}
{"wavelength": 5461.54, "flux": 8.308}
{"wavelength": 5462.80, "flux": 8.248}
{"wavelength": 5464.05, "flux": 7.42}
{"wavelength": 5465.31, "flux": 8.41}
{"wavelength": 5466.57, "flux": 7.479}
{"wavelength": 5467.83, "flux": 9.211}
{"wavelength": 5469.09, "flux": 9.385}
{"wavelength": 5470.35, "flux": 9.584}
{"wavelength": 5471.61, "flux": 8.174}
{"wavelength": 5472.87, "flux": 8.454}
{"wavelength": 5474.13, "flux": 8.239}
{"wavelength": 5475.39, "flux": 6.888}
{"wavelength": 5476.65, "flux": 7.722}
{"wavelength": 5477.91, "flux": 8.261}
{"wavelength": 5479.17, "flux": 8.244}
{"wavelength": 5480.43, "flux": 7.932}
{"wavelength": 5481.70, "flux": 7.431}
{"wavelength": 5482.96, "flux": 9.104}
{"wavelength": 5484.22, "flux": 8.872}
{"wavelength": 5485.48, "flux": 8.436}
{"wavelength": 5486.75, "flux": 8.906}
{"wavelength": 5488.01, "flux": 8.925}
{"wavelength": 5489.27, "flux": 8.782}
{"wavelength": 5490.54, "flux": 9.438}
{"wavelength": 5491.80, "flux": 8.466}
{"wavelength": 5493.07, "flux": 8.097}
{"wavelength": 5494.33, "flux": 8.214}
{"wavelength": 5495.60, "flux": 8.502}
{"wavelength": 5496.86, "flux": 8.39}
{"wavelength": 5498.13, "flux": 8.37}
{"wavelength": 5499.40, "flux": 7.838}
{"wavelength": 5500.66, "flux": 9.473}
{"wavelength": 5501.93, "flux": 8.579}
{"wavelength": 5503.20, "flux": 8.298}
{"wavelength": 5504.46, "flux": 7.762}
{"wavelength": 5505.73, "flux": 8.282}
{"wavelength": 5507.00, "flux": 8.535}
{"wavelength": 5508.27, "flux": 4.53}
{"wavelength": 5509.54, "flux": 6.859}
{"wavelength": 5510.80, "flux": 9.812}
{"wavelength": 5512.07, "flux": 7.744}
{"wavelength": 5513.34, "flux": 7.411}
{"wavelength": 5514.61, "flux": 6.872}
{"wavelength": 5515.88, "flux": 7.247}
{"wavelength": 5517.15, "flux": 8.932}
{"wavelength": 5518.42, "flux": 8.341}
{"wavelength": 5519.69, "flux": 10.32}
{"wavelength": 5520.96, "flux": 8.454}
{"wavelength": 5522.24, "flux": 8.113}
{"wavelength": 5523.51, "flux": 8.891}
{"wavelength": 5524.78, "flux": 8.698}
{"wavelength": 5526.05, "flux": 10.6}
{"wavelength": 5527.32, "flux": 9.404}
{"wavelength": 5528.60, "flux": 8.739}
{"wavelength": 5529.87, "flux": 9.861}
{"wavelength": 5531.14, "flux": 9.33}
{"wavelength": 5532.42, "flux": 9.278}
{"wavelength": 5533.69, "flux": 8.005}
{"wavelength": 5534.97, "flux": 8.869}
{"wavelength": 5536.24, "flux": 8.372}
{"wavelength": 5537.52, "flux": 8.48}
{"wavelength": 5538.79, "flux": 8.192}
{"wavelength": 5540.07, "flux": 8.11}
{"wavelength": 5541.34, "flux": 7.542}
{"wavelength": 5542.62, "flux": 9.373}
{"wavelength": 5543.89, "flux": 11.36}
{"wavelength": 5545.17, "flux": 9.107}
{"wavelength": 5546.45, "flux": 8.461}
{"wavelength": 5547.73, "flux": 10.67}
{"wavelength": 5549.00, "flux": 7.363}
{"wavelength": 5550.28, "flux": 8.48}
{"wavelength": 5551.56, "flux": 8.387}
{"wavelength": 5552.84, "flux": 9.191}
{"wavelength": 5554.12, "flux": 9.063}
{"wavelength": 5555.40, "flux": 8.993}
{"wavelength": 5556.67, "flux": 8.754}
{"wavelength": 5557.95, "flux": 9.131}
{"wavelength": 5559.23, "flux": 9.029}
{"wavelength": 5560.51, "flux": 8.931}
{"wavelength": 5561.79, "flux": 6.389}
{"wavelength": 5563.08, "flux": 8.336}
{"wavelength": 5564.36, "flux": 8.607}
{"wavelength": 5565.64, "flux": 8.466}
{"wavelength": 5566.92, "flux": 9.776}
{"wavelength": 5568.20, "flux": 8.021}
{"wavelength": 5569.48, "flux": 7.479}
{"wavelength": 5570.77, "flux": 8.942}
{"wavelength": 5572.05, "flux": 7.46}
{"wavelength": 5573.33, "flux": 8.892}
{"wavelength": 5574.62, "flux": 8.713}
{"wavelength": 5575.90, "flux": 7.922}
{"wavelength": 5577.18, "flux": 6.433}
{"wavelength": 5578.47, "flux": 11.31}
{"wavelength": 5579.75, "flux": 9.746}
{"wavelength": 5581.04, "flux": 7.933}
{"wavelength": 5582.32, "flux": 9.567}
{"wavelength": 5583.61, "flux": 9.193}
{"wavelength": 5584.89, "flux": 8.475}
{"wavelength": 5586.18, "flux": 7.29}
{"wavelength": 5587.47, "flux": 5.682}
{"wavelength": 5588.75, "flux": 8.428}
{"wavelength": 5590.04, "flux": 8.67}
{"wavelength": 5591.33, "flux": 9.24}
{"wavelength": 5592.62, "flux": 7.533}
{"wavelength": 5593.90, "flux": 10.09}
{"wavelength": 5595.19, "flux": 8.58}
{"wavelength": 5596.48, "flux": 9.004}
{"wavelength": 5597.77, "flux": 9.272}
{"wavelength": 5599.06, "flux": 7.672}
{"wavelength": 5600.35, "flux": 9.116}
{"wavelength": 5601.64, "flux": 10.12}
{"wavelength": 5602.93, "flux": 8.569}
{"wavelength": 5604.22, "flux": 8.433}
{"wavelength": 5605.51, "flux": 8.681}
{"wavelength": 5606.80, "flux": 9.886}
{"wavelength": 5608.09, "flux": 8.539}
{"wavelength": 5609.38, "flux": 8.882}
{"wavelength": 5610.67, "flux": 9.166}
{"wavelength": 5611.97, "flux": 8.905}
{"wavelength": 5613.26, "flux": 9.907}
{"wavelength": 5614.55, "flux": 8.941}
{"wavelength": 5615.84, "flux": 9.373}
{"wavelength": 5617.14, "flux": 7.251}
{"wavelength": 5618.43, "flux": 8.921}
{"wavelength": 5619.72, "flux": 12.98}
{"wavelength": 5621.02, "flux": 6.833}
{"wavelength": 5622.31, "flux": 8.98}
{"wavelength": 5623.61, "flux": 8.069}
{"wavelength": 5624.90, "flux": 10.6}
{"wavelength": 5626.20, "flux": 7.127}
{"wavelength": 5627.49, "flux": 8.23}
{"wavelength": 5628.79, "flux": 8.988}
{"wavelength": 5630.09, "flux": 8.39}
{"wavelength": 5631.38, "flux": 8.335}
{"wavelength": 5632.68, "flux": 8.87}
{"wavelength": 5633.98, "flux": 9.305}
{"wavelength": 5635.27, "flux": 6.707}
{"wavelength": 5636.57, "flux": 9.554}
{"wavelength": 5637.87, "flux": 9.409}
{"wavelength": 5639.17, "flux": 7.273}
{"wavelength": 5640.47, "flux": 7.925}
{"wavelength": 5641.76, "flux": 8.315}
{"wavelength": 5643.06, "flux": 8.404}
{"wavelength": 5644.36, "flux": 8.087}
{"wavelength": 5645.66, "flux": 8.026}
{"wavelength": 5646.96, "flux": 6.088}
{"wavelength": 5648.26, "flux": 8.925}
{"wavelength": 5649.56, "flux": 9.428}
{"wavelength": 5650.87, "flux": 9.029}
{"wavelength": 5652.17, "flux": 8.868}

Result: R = 1.01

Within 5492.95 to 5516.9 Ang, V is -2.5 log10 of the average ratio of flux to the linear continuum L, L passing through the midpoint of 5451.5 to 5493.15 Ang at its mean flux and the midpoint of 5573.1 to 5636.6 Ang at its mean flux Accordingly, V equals 0.071 mag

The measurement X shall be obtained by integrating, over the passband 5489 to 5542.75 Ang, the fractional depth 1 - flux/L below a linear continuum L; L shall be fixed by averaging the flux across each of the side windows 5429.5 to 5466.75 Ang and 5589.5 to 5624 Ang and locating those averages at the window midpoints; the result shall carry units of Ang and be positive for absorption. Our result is 1.5 Ang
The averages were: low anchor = 8.49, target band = 8.44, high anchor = 8.96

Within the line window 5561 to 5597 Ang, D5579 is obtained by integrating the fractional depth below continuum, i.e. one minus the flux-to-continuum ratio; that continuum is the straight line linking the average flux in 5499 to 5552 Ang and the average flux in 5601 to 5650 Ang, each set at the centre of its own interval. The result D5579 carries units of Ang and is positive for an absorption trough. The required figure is 0.8 Ang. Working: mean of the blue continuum 8.55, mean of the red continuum 8.69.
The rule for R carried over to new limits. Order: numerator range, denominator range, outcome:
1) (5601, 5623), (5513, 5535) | 1.04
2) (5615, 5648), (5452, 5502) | 1.01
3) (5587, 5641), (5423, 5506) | 1.03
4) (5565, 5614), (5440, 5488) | 1.03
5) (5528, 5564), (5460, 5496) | 1.04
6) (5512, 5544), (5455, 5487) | 1.04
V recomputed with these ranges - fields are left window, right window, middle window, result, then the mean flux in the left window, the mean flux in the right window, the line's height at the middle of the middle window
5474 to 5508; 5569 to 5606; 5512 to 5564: -0.03 mag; 8.33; 8.57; 8.45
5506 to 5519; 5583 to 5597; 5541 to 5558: -0.13 mag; 7.64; 8.37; 7.99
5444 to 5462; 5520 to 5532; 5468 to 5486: 0.04 mag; 8.47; 9.15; 8.69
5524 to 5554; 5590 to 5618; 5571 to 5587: 0.05 mag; 8.95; 8.91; 8.92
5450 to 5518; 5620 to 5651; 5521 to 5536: -0.09 mag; 8.27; 8.41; 8.31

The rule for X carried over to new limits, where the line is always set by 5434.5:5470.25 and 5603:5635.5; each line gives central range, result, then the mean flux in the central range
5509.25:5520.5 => 0.6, 8.22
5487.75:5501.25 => 0.0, 8.58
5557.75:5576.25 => 0.7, 8.39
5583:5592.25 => 0.7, 8.12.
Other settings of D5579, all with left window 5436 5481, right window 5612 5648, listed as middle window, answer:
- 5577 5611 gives -0.8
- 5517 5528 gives -0.7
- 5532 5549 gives -0.7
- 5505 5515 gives 1.2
